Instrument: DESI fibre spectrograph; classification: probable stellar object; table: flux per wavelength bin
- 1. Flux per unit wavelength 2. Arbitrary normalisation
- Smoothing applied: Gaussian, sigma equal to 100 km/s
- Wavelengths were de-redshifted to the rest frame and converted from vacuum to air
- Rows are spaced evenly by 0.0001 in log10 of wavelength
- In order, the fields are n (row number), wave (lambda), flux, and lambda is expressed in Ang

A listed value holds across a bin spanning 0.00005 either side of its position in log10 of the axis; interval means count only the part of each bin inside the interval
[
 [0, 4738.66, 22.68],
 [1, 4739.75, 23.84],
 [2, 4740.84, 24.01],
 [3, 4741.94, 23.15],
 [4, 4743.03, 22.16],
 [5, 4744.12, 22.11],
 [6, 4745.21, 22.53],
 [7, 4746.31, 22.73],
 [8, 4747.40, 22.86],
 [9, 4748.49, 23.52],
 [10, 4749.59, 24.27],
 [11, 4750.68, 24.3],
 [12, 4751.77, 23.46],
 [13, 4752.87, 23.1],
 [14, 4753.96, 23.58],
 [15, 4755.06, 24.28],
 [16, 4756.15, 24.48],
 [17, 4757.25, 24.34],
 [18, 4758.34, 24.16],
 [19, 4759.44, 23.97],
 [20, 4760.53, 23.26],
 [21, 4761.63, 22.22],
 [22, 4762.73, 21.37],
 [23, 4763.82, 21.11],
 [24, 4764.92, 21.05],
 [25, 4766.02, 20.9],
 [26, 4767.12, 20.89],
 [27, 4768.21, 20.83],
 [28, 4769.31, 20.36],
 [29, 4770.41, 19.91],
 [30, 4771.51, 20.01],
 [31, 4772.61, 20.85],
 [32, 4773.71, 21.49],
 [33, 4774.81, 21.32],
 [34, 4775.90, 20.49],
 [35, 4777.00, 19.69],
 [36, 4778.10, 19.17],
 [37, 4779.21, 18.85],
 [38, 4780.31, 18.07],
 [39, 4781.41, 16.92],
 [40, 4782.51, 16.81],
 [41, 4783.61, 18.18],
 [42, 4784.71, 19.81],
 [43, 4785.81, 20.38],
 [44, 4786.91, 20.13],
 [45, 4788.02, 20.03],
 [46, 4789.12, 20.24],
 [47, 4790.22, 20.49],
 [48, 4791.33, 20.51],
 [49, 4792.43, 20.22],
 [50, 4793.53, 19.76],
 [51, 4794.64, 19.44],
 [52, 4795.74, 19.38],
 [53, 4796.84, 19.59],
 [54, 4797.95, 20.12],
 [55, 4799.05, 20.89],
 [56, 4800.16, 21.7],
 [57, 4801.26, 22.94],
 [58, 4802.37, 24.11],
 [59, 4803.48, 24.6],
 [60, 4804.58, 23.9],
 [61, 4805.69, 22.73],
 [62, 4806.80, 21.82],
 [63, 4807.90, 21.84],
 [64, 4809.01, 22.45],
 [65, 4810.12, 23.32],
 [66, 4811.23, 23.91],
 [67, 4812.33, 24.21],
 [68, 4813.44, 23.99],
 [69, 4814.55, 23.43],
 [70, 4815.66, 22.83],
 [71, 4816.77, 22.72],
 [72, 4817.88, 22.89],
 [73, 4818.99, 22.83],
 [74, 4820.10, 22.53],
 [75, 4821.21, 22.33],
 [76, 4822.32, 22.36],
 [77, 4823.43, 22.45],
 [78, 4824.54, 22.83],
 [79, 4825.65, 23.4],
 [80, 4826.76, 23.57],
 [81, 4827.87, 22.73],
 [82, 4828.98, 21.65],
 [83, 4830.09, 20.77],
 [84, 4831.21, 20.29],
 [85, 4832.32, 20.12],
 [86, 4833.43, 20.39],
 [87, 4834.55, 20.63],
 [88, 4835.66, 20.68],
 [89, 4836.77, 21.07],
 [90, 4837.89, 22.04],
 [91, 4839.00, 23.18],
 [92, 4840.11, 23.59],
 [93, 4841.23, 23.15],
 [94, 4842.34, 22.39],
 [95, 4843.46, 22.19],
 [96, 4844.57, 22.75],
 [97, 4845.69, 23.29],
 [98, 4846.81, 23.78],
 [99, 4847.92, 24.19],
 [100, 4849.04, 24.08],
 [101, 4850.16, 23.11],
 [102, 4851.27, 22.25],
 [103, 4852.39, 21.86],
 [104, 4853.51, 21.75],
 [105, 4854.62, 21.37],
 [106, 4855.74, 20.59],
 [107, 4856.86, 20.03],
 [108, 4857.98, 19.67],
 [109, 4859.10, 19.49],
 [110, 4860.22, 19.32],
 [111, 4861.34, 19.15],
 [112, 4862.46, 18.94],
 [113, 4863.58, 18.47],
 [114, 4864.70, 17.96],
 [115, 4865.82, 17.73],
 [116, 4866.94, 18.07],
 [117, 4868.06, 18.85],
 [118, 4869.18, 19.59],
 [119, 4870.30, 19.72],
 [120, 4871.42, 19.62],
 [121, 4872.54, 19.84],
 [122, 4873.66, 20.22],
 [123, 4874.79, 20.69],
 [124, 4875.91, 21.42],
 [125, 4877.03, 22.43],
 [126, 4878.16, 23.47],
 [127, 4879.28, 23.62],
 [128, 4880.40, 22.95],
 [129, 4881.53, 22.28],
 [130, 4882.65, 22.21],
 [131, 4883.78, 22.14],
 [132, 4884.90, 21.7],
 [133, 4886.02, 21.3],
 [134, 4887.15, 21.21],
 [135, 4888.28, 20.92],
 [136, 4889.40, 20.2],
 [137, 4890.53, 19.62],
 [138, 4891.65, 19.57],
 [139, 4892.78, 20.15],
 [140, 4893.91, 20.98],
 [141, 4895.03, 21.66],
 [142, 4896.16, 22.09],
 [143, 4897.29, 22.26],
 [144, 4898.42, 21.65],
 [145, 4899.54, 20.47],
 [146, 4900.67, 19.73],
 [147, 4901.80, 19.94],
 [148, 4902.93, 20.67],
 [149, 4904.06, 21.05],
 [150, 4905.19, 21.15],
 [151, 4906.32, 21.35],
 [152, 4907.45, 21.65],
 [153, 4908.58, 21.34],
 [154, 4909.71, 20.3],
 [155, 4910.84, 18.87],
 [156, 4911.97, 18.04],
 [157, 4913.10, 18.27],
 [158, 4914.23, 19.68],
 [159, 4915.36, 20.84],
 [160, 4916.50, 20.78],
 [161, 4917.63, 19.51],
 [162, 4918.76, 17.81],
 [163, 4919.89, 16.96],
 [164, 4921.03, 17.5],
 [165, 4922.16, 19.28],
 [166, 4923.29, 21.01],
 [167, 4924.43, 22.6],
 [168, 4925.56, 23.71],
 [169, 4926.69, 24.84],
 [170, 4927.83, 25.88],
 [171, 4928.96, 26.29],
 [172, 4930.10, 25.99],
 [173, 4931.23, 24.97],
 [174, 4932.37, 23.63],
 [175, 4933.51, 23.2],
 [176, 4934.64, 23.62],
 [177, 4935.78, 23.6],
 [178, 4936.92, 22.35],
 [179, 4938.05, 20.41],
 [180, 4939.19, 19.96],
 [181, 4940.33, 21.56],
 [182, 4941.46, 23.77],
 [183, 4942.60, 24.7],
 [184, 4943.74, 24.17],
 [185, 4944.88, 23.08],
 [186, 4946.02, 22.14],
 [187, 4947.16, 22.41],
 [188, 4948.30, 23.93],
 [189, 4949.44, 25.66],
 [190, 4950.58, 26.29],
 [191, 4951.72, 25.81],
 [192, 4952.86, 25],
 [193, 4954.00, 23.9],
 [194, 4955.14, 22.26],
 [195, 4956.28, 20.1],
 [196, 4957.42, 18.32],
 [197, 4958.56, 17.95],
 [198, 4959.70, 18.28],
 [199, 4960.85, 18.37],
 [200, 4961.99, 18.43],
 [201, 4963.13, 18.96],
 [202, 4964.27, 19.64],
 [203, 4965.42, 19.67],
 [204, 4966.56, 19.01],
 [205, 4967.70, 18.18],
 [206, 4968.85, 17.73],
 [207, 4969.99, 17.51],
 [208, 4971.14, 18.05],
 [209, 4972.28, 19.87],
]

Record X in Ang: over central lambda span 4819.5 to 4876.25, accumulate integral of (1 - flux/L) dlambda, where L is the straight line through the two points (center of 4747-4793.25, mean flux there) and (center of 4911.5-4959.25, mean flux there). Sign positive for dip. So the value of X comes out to 1.2 Ang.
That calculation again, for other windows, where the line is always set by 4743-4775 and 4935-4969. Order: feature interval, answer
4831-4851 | -0.2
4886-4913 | 1.5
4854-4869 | 1.9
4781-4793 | 1.5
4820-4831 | -0.1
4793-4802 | 0.7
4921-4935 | -1.2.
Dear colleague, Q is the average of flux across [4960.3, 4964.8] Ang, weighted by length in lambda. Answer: 18.9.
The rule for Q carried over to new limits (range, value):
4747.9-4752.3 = 23.9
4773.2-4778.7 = 20.4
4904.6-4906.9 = 21.2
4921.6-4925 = 21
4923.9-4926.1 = 23.2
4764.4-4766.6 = 20.9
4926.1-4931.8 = 25.6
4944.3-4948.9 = 22.9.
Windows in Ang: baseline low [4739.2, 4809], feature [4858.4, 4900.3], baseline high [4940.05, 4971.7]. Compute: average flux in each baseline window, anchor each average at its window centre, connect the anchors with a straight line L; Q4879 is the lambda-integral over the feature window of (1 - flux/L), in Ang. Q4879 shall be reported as 1.5 Ang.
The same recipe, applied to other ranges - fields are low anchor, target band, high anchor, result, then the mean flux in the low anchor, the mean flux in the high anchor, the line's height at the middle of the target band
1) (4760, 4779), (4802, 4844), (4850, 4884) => -3.72 Ang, 20.8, 20.6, 20.7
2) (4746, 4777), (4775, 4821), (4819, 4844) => 2.01 Ang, 22.3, 22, 22.2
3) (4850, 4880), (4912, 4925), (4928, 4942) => 1.85 Ang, 20.3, 23.4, 22.6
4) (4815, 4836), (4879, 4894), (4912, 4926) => -0.57 Ang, 22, 19.7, 20.5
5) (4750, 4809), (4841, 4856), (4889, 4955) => -0.78 Ang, 21.2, 21.9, 21.5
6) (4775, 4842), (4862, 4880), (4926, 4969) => 1.43 Ang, 21.4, 22.3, 21.8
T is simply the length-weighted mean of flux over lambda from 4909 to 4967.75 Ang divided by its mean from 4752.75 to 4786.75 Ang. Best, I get 1.03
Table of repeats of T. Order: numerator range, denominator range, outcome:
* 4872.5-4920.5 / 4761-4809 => 1.01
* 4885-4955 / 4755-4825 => 1.02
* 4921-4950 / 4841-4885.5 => 1.10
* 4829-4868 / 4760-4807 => 1.02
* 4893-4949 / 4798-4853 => 0.96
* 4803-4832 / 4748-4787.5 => 1.07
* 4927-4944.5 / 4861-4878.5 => 1.20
